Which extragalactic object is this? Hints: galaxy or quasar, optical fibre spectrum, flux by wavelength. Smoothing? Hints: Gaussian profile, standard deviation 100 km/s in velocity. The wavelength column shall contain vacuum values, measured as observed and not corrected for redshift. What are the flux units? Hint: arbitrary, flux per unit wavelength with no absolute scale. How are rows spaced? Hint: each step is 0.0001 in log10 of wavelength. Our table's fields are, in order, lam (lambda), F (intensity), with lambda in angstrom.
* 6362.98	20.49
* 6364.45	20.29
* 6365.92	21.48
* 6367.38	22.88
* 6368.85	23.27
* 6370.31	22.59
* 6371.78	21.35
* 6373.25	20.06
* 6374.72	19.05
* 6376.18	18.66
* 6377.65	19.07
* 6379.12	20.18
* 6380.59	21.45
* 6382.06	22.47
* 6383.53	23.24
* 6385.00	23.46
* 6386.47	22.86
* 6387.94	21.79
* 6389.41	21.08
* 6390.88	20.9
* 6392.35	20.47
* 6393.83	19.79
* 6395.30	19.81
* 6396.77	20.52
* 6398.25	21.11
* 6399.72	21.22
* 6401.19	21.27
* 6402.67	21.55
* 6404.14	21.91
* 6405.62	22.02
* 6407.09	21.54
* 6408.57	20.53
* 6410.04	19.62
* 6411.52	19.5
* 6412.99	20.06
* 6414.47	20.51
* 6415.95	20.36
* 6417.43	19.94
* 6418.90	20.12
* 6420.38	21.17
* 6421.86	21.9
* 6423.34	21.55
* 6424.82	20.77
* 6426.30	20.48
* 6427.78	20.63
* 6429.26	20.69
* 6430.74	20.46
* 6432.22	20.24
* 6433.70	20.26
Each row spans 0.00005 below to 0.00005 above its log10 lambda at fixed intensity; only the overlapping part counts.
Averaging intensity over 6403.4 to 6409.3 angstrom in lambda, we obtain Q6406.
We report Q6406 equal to 21.5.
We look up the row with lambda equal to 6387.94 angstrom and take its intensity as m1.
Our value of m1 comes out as 21.79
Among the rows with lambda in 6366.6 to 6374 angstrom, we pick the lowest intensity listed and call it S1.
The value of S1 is 20.06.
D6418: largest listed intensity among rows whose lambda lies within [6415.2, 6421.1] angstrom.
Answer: 21.17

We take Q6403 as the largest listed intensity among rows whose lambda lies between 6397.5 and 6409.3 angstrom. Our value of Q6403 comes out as 22.02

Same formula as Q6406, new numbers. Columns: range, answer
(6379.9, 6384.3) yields 22.4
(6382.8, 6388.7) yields 22.8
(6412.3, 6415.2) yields 20.3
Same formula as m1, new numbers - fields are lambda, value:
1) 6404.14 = 21.91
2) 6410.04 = 19.62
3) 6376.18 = 18.66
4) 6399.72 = 21.22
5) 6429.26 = 20.69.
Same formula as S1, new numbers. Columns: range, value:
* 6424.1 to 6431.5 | 20.46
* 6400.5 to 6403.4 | 21.27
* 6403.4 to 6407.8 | 21.54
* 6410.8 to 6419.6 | 19.5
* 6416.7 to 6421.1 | 19.94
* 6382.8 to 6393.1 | 20.47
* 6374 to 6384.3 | 18.66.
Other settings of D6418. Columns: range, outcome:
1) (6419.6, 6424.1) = 21.9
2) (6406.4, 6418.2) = 21.54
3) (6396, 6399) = 21.11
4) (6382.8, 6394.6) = 23.46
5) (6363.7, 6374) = 23.27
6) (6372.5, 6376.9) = 20.06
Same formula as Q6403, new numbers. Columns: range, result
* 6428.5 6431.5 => 20.69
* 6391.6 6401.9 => 21.27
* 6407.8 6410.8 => 20.53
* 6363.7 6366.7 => 21.48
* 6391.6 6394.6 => 20.47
